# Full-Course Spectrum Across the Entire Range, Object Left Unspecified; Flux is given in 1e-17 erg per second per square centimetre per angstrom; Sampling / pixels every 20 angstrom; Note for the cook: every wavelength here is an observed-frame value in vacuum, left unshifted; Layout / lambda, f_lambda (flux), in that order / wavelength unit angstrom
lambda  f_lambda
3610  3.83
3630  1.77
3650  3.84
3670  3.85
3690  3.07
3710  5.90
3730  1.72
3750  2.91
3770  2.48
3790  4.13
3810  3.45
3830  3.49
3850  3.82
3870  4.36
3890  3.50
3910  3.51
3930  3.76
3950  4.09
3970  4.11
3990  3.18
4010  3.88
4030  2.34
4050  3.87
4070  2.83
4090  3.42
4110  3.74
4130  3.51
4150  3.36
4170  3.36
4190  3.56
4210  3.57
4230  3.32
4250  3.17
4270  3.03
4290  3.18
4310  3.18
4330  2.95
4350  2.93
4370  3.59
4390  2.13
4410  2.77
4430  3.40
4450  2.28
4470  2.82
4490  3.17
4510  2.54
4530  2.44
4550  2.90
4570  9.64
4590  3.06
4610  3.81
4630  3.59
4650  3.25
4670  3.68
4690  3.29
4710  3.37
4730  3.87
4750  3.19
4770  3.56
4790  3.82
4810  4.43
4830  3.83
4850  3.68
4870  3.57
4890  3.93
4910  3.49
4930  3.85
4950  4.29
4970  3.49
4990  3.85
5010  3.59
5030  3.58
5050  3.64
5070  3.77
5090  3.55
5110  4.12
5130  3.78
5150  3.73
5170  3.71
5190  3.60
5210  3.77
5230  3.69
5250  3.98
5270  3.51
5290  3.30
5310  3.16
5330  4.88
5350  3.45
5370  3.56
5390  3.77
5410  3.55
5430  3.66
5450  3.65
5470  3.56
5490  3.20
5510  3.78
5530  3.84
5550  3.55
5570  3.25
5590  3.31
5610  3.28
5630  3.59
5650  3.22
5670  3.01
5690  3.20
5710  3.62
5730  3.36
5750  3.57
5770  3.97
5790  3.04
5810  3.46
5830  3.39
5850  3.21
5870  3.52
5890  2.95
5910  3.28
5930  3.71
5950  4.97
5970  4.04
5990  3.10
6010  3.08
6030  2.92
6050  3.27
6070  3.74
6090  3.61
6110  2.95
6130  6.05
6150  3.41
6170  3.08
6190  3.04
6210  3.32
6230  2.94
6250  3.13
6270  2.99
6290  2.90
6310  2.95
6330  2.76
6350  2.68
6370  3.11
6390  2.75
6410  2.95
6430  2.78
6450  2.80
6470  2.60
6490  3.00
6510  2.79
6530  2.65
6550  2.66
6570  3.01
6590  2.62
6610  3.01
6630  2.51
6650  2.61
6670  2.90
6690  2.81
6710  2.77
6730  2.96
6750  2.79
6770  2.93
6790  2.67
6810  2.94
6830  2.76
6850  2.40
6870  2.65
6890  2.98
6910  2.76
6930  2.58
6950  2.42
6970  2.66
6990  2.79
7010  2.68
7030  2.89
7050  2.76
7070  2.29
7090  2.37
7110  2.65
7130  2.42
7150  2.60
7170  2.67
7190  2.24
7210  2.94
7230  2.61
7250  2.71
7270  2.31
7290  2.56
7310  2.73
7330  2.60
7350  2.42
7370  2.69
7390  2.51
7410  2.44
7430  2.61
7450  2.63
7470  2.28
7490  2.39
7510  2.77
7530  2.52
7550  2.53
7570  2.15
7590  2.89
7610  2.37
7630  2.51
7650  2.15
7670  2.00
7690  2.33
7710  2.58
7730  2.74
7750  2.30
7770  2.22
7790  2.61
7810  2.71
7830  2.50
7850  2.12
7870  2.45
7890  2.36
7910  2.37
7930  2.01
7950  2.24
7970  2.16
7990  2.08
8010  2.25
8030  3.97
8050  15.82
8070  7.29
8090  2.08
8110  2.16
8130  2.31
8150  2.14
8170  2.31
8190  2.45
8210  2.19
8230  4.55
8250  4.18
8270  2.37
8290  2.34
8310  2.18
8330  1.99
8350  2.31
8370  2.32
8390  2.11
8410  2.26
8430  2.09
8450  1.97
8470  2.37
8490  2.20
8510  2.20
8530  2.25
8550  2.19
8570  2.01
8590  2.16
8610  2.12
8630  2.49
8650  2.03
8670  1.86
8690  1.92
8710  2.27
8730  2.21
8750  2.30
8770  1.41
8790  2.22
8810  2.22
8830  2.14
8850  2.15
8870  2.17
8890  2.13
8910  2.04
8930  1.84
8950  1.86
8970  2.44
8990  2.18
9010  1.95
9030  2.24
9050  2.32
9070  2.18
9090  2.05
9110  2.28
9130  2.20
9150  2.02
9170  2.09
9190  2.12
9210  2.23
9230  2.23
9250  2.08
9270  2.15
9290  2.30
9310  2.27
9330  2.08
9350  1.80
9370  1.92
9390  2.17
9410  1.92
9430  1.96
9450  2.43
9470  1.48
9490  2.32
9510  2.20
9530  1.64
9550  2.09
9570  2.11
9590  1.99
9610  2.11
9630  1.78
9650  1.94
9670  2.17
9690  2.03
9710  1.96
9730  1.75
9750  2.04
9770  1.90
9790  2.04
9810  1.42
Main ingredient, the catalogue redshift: 0.226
